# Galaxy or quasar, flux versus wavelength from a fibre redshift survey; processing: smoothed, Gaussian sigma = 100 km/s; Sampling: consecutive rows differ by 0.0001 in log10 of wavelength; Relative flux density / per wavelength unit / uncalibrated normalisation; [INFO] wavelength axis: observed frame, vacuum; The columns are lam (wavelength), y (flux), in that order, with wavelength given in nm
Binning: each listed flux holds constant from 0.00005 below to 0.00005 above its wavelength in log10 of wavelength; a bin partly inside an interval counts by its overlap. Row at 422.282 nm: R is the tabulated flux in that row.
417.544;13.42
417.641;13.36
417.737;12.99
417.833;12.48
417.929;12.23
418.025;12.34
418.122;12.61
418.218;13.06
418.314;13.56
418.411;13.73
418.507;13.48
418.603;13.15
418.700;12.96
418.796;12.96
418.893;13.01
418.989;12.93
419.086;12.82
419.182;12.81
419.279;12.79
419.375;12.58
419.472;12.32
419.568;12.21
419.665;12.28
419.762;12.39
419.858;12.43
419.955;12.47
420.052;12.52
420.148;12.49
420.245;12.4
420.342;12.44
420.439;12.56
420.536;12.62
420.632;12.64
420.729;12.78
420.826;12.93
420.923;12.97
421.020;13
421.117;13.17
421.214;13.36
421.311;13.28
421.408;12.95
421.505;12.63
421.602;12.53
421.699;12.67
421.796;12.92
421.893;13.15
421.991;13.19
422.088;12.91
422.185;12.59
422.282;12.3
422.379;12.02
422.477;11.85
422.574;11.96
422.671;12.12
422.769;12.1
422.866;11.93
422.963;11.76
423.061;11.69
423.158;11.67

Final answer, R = 12.3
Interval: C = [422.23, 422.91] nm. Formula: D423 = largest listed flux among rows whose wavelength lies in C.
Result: 12.3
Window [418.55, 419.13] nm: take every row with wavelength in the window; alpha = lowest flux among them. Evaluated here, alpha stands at 12.82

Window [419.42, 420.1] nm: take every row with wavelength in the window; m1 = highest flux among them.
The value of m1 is 12.52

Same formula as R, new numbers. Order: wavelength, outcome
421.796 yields 12.92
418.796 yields 12.96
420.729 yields 12.78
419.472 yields 12.32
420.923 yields 12.97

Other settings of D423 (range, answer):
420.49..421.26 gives 13.36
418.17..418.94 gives 13.73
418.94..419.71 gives 12.93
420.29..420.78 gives 12.78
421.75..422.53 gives 13.19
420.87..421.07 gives 13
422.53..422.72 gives 12.12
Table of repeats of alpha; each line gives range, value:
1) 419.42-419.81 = 12.21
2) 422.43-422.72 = 11.85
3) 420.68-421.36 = 12.78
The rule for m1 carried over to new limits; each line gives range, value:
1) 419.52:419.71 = 12.28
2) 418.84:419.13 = 13.01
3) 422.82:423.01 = 11.93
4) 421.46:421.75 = 12.67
